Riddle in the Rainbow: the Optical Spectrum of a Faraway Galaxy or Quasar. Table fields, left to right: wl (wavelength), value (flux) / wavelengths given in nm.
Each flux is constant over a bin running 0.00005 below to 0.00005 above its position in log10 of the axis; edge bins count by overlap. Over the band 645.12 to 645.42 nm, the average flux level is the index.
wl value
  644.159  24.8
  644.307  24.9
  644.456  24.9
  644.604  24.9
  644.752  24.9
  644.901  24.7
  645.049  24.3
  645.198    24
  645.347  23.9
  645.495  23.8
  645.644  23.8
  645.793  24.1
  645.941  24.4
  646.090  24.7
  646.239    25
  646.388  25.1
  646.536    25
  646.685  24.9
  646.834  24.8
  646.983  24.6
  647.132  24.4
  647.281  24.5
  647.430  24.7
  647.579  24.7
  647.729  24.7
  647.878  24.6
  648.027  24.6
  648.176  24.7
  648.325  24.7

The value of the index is 23.9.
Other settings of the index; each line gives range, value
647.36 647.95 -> 24.6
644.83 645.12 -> 24.5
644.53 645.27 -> 24.6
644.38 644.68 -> 24.9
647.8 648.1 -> 24.6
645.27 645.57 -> 23.8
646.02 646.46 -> 24.9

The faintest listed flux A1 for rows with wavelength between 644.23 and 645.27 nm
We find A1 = 24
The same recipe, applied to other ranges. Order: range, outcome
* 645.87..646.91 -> 24.4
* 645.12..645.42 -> 23.9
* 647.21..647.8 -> 24.5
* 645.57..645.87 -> 23.8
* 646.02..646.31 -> 24.7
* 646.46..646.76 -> 24.9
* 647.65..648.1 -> 24.6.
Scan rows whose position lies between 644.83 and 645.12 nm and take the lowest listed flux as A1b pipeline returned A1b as 24.3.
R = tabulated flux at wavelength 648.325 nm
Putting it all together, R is 24.7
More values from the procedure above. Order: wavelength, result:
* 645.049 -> 24.3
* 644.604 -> 24.9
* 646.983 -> 24.6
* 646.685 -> 24.9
